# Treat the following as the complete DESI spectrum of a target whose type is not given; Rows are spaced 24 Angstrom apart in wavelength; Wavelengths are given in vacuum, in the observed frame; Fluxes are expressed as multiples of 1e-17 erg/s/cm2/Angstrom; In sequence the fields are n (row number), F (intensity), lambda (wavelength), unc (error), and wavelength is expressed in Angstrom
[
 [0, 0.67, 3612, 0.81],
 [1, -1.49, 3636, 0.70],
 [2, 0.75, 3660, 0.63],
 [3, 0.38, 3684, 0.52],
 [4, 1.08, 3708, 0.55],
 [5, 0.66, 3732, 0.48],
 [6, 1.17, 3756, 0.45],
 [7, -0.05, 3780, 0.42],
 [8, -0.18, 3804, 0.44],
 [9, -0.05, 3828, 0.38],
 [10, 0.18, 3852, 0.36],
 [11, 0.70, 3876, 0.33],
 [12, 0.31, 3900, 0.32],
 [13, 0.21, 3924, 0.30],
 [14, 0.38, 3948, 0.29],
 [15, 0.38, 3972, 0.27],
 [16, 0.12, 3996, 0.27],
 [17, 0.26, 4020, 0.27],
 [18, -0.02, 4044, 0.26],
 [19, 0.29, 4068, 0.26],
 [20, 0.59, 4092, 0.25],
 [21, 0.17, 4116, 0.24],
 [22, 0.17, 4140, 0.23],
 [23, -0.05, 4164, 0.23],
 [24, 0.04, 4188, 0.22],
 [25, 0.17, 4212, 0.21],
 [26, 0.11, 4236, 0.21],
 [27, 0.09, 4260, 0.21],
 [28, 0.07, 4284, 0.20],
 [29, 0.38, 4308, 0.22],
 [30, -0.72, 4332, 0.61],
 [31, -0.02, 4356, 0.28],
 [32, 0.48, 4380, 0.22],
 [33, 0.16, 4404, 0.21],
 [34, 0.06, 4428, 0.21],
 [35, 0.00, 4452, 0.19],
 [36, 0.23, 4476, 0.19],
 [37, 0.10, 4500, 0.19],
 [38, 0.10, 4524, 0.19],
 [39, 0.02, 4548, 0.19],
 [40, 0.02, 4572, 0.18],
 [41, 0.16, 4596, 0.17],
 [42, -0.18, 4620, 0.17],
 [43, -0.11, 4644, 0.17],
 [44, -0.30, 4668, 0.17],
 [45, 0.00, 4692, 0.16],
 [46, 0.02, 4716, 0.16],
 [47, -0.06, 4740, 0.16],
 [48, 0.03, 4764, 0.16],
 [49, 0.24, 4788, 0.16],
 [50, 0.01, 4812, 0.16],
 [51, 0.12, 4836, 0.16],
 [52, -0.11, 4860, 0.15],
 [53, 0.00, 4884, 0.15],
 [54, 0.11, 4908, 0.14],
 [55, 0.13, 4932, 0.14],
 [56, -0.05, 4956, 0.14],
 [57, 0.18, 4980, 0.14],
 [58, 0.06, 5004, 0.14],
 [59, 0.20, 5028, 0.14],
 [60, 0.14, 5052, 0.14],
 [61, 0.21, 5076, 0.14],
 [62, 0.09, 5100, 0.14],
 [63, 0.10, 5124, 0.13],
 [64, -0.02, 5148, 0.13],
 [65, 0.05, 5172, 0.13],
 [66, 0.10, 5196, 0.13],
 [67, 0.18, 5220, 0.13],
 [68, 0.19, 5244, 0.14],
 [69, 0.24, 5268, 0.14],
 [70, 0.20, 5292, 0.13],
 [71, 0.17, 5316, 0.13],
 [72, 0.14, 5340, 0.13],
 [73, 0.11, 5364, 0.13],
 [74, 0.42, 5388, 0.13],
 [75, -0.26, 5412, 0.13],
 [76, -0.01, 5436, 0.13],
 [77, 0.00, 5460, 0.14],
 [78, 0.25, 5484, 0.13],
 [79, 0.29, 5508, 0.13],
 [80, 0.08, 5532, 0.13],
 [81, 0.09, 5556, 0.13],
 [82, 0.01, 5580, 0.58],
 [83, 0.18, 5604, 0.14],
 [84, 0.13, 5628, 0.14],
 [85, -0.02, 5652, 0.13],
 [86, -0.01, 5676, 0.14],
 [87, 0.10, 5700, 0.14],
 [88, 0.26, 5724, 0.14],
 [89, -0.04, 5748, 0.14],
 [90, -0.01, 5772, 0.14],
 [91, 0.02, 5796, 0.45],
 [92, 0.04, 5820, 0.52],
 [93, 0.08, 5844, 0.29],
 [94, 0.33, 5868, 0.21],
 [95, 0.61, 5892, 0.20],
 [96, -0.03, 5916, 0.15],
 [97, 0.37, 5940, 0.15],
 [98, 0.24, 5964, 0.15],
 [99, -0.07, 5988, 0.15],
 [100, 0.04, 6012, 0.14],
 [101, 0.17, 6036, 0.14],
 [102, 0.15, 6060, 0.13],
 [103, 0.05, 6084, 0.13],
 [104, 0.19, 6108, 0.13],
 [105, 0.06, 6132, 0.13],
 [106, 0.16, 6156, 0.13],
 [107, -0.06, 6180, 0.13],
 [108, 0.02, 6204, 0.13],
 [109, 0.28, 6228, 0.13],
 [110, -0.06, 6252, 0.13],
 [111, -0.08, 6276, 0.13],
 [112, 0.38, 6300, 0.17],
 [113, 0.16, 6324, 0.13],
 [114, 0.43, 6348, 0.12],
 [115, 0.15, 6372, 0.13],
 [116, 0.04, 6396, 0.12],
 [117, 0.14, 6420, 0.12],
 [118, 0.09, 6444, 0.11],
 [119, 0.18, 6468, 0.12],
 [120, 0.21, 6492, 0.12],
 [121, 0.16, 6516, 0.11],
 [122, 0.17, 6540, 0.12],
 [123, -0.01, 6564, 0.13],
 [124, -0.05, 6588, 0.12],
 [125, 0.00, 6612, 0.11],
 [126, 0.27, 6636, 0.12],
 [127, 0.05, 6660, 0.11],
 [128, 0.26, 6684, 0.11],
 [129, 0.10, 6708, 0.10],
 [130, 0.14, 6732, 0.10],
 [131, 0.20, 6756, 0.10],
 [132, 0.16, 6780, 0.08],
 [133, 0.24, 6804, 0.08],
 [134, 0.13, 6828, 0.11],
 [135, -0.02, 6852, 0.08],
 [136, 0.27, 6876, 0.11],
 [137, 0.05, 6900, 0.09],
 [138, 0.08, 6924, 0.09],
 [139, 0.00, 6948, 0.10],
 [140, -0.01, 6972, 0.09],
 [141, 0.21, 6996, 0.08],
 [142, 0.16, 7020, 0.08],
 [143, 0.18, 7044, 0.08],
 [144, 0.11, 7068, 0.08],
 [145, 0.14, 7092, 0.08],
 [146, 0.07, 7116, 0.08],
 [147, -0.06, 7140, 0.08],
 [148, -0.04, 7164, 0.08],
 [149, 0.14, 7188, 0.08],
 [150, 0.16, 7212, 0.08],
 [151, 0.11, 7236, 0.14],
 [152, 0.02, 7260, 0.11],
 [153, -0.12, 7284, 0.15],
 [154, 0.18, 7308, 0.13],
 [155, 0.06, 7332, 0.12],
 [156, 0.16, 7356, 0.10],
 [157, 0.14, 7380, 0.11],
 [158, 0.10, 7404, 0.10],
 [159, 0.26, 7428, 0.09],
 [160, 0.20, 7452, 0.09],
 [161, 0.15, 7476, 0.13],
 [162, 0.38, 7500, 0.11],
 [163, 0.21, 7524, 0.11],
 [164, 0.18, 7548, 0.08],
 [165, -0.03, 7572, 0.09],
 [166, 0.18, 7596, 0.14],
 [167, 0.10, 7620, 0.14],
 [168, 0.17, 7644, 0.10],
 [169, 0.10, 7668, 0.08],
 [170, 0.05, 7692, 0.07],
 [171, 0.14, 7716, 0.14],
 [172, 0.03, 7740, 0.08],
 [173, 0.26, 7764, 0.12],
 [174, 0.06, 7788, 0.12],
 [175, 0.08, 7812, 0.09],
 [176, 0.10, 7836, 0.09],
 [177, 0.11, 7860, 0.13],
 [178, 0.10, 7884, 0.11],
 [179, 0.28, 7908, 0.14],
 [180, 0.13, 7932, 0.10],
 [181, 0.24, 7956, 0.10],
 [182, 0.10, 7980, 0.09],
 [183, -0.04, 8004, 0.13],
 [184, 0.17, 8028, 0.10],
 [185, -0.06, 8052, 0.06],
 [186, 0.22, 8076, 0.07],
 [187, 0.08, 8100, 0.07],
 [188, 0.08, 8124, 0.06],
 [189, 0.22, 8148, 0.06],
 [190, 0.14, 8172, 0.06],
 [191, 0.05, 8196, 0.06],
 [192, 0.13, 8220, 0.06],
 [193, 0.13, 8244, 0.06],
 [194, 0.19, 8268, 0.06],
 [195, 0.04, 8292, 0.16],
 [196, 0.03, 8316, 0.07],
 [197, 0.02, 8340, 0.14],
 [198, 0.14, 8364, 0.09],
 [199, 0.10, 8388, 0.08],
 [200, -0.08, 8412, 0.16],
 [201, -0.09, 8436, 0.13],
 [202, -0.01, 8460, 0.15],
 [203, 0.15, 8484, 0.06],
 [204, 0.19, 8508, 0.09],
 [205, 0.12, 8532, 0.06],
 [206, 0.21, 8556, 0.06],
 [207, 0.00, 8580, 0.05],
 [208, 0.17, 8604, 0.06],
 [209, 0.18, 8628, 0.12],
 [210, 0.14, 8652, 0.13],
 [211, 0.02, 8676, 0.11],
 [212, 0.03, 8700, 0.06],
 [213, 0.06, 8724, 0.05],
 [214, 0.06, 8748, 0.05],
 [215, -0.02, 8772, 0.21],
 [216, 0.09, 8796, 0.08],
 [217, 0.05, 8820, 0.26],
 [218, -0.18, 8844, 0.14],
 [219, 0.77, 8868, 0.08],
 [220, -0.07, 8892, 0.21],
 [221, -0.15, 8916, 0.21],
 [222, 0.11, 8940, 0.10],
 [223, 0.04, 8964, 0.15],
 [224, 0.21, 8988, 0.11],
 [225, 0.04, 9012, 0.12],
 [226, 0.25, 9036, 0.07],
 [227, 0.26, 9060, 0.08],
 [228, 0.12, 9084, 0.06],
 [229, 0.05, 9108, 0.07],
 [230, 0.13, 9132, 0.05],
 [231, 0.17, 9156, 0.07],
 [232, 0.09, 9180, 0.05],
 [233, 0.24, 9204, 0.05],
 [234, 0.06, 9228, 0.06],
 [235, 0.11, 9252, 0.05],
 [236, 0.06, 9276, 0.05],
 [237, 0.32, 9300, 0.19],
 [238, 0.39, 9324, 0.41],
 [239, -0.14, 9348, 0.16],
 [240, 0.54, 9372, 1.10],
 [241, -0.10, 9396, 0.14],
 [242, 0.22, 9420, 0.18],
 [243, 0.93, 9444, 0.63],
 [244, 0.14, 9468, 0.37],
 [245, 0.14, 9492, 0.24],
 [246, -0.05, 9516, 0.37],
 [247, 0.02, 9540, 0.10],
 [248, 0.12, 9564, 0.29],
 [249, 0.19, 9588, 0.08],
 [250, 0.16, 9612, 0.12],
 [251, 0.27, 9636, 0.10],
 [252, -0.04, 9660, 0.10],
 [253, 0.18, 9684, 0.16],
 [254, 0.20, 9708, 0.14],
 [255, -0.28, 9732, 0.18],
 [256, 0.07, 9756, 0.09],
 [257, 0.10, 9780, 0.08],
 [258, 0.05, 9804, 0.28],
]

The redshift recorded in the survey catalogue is 1.377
